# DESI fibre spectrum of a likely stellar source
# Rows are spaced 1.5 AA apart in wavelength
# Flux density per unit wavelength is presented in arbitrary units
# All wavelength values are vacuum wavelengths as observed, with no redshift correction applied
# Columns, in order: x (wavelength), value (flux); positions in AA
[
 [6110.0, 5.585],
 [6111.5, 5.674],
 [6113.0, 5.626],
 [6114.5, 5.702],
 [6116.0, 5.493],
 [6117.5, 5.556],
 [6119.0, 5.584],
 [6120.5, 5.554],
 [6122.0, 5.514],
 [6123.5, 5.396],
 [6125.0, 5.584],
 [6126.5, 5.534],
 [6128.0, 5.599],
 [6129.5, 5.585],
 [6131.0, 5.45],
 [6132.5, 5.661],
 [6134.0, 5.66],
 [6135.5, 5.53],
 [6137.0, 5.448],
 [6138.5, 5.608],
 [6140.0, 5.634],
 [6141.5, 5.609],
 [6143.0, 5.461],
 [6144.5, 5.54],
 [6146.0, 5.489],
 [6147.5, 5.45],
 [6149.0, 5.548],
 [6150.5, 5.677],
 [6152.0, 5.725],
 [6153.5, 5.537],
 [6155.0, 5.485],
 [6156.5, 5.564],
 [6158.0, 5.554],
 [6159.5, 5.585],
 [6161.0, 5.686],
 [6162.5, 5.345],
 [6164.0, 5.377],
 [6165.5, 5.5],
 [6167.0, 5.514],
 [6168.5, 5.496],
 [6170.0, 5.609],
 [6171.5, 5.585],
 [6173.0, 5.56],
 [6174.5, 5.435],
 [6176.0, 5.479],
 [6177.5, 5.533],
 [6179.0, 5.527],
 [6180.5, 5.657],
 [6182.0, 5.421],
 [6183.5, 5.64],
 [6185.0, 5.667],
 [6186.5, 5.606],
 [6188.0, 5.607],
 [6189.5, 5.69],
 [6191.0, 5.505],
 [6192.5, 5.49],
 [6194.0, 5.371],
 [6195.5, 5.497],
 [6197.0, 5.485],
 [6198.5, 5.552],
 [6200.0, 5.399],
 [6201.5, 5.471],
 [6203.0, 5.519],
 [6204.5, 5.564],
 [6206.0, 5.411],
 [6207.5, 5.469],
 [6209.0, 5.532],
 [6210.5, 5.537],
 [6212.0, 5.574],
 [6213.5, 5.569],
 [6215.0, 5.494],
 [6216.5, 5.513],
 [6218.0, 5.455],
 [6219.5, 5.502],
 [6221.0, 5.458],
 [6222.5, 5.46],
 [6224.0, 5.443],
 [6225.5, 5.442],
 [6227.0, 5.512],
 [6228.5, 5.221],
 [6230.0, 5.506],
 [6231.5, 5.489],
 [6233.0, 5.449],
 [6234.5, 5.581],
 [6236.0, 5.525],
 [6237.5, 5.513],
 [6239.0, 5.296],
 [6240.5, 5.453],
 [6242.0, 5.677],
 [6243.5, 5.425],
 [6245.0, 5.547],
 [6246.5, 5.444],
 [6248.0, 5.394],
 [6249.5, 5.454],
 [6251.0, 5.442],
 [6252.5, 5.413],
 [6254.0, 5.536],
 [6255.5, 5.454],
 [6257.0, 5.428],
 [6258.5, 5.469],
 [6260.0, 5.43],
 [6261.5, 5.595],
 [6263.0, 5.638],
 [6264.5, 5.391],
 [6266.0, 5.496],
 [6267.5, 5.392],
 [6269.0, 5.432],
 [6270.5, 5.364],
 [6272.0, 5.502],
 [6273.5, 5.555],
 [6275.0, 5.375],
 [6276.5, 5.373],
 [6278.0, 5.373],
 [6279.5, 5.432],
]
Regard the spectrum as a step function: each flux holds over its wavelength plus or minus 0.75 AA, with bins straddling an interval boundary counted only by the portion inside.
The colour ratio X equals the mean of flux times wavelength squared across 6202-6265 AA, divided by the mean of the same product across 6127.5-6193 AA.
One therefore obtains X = 1.0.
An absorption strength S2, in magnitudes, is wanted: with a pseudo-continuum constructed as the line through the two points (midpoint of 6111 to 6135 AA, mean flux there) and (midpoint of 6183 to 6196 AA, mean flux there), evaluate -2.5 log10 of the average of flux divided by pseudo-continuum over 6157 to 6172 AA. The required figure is 0.01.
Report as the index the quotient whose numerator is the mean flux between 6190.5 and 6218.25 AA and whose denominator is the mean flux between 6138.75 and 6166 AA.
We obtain 0.99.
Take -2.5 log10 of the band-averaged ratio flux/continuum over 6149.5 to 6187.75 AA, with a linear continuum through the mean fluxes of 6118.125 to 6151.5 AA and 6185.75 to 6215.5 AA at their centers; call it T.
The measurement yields 0.00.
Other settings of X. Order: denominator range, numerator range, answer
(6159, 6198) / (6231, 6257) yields 1.01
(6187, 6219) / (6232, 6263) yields 1.01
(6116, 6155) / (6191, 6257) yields 1.01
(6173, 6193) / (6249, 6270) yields 1.01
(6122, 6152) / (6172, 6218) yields 1.01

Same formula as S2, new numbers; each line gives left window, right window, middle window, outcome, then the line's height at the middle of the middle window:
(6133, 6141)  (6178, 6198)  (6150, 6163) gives 0.00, 5.57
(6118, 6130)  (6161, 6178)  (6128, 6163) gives -0.01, 5.52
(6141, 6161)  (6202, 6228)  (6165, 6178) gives 0.00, 5.54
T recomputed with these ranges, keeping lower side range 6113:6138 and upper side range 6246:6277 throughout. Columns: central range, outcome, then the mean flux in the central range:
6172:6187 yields -0.007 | 5.55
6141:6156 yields -0.002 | 5.55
